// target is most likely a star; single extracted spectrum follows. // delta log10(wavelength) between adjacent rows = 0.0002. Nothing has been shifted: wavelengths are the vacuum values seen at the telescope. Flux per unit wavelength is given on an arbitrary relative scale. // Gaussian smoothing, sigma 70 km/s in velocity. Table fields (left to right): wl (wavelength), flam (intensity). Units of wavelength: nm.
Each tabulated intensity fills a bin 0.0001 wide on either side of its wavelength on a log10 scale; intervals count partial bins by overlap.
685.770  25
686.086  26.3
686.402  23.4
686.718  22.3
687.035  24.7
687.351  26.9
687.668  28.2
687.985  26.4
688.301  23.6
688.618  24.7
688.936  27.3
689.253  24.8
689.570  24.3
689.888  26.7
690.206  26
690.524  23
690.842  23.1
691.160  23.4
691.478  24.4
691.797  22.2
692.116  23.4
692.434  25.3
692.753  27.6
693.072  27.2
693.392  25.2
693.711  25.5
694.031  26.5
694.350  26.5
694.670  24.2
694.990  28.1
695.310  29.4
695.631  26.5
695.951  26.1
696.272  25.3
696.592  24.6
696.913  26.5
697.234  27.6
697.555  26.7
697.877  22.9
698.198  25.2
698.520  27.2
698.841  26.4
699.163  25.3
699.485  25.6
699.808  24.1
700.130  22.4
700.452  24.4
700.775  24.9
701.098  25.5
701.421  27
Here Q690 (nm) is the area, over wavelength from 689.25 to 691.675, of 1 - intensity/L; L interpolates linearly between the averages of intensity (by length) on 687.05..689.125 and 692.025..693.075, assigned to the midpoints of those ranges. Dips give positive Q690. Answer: 0.14 nm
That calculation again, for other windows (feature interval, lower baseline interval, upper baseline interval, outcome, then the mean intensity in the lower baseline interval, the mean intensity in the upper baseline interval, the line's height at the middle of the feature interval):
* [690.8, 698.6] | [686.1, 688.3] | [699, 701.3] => -0.24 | 25.3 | 24.6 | 24.9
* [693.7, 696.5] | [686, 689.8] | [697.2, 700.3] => -0.13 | 25.2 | 25.2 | 25.2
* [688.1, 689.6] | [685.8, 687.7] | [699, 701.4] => 0.00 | 25.1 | 24.7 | 25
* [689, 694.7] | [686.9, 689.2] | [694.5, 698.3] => 0.22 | 25.9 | 26.1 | 26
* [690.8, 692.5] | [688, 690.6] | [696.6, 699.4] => 0.12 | 25.2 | 25.9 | 25.4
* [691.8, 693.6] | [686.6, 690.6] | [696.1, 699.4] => 0.01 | 25.4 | 25.8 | 25.6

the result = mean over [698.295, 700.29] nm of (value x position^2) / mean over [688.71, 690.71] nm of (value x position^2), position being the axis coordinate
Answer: 1.0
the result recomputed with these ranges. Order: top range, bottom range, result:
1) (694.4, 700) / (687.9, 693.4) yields 1.06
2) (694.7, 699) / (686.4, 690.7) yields 1.07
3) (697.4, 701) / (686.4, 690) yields 1.02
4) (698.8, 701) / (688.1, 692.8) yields 1.03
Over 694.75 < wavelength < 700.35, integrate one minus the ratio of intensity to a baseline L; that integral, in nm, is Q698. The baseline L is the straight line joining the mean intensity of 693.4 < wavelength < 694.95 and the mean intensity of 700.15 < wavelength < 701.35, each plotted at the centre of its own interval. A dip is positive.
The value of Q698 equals -0.12 nm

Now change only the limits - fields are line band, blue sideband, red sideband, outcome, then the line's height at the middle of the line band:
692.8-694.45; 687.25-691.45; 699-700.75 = -0.09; 24.9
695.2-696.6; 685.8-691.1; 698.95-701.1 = -0.10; 24.7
